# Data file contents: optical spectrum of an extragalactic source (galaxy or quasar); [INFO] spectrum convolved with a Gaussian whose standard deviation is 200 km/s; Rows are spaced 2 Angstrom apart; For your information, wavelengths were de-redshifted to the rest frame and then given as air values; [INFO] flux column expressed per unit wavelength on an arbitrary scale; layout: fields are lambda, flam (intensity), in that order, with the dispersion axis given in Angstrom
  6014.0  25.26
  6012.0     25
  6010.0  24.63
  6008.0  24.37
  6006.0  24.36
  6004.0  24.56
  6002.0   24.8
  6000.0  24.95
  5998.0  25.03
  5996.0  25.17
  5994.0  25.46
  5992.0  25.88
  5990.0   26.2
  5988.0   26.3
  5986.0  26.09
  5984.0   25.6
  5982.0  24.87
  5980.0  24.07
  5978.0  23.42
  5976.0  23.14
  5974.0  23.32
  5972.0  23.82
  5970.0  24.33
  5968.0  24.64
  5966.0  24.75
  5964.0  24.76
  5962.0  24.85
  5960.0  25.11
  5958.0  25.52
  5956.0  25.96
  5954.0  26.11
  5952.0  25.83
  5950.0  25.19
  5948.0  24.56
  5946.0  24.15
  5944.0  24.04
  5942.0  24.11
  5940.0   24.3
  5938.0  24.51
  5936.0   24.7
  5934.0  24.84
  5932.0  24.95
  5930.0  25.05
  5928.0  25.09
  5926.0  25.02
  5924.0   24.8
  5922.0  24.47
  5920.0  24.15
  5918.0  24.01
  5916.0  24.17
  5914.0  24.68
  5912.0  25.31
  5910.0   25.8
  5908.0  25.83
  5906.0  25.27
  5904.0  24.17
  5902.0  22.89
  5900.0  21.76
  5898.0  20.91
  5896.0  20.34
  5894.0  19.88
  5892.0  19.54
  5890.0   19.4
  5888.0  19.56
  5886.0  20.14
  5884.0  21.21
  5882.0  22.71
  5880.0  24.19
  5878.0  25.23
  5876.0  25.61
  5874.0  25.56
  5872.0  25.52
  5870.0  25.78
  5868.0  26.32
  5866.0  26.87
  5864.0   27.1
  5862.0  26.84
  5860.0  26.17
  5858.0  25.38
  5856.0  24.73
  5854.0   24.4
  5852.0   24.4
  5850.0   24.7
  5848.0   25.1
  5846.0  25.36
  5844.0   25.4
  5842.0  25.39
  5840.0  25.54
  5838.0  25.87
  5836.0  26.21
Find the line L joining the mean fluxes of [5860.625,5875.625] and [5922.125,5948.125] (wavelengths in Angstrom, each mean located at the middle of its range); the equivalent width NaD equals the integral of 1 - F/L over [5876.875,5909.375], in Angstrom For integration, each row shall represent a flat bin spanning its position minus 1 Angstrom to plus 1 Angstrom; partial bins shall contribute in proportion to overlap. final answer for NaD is 4.5 Angstrom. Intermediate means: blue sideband 26.3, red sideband 24.6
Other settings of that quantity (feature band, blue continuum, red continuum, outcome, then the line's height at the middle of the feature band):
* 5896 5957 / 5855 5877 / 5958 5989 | 1.8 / 25.2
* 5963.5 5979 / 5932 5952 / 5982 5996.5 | 0.8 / 25.3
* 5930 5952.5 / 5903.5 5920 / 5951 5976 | 0.2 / 24.9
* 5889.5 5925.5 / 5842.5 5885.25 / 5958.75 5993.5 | 2.5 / 25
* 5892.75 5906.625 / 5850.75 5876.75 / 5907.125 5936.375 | 1.7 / 25.2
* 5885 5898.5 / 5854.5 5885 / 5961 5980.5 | 2.7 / 25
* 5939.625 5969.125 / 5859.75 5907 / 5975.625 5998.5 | -0.4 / 24.6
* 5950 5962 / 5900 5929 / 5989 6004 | -0.3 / 25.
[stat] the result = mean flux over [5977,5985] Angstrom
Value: 24.5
